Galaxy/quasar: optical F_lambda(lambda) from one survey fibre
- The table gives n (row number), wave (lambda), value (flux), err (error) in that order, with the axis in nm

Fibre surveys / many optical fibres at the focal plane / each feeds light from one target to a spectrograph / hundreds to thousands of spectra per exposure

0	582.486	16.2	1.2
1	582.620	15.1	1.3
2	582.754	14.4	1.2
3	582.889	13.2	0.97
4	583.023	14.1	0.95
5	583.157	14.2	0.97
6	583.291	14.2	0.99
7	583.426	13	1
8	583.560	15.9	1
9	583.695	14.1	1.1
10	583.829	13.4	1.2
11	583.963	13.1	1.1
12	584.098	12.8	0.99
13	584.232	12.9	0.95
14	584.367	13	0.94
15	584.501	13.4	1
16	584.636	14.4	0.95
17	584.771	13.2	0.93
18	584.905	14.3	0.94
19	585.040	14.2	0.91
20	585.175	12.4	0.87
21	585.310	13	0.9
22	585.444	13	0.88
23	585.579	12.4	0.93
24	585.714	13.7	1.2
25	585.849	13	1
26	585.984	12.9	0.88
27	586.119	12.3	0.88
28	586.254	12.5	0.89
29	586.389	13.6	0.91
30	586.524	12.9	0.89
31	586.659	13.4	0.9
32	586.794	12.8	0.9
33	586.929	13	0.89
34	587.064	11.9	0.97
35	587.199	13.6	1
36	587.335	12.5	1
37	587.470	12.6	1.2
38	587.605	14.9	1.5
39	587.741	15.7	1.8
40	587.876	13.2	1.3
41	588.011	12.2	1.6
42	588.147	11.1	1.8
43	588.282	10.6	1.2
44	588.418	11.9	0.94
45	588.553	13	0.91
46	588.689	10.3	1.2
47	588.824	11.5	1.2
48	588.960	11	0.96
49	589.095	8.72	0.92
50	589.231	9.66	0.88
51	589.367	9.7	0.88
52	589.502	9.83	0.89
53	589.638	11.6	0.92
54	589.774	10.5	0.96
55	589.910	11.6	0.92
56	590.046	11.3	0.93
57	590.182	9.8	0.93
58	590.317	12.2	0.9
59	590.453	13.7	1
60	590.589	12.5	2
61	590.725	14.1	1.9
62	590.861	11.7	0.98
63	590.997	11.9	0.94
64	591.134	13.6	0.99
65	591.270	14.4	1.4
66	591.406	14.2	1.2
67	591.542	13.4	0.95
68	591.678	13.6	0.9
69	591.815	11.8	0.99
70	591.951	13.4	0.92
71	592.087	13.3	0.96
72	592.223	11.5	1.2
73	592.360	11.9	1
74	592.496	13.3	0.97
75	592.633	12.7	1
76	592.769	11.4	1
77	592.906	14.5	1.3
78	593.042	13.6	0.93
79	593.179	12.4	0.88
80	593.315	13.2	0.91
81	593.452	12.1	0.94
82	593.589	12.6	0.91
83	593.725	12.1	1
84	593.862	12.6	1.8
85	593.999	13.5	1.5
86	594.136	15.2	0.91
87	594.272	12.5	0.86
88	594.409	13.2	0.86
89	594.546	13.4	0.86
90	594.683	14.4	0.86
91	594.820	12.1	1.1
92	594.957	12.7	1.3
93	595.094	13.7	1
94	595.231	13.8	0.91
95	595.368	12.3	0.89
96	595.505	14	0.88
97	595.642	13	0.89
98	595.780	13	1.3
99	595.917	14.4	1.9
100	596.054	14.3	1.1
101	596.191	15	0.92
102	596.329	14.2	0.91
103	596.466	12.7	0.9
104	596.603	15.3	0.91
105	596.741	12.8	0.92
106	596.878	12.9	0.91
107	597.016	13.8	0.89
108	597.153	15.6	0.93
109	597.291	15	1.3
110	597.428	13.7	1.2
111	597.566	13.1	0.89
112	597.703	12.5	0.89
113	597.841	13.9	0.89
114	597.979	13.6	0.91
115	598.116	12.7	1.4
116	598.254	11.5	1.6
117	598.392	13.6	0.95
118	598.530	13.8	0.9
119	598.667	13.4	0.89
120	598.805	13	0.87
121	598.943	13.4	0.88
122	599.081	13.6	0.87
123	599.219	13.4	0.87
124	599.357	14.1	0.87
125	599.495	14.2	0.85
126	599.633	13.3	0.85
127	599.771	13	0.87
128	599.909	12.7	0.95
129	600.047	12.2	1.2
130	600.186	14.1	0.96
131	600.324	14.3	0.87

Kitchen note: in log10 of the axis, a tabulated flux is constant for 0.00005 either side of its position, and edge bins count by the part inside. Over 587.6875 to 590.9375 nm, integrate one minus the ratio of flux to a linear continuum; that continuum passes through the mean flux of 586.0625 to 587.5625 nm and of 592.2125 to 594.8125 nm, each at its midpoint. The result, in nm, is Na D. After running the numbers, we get 0.34 nm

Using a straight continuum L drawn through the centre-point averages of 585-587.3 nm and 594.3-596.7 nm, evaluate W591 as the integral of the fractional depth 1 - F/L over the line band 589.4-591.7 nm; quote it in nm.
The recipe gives 0.168 nm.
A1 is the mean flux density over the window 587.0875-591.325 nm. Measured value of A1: 12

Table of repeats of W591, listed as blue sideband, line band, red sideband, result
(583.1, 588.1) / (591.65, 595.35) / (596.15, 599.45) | 0.15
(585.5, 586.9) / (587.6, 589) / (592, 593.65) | 0.07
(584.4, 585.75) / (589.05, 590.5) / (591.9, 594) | 0.25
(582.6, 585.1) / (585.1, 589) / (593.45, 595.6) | 0.27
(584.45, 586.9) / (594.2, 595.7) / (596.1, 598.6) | 0.04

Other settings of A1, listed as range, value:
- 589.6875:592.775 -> 12.5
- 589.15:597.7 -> 12.9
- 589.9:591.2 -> 12.3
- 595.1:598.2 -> 13.7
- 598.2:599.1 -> 13.2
